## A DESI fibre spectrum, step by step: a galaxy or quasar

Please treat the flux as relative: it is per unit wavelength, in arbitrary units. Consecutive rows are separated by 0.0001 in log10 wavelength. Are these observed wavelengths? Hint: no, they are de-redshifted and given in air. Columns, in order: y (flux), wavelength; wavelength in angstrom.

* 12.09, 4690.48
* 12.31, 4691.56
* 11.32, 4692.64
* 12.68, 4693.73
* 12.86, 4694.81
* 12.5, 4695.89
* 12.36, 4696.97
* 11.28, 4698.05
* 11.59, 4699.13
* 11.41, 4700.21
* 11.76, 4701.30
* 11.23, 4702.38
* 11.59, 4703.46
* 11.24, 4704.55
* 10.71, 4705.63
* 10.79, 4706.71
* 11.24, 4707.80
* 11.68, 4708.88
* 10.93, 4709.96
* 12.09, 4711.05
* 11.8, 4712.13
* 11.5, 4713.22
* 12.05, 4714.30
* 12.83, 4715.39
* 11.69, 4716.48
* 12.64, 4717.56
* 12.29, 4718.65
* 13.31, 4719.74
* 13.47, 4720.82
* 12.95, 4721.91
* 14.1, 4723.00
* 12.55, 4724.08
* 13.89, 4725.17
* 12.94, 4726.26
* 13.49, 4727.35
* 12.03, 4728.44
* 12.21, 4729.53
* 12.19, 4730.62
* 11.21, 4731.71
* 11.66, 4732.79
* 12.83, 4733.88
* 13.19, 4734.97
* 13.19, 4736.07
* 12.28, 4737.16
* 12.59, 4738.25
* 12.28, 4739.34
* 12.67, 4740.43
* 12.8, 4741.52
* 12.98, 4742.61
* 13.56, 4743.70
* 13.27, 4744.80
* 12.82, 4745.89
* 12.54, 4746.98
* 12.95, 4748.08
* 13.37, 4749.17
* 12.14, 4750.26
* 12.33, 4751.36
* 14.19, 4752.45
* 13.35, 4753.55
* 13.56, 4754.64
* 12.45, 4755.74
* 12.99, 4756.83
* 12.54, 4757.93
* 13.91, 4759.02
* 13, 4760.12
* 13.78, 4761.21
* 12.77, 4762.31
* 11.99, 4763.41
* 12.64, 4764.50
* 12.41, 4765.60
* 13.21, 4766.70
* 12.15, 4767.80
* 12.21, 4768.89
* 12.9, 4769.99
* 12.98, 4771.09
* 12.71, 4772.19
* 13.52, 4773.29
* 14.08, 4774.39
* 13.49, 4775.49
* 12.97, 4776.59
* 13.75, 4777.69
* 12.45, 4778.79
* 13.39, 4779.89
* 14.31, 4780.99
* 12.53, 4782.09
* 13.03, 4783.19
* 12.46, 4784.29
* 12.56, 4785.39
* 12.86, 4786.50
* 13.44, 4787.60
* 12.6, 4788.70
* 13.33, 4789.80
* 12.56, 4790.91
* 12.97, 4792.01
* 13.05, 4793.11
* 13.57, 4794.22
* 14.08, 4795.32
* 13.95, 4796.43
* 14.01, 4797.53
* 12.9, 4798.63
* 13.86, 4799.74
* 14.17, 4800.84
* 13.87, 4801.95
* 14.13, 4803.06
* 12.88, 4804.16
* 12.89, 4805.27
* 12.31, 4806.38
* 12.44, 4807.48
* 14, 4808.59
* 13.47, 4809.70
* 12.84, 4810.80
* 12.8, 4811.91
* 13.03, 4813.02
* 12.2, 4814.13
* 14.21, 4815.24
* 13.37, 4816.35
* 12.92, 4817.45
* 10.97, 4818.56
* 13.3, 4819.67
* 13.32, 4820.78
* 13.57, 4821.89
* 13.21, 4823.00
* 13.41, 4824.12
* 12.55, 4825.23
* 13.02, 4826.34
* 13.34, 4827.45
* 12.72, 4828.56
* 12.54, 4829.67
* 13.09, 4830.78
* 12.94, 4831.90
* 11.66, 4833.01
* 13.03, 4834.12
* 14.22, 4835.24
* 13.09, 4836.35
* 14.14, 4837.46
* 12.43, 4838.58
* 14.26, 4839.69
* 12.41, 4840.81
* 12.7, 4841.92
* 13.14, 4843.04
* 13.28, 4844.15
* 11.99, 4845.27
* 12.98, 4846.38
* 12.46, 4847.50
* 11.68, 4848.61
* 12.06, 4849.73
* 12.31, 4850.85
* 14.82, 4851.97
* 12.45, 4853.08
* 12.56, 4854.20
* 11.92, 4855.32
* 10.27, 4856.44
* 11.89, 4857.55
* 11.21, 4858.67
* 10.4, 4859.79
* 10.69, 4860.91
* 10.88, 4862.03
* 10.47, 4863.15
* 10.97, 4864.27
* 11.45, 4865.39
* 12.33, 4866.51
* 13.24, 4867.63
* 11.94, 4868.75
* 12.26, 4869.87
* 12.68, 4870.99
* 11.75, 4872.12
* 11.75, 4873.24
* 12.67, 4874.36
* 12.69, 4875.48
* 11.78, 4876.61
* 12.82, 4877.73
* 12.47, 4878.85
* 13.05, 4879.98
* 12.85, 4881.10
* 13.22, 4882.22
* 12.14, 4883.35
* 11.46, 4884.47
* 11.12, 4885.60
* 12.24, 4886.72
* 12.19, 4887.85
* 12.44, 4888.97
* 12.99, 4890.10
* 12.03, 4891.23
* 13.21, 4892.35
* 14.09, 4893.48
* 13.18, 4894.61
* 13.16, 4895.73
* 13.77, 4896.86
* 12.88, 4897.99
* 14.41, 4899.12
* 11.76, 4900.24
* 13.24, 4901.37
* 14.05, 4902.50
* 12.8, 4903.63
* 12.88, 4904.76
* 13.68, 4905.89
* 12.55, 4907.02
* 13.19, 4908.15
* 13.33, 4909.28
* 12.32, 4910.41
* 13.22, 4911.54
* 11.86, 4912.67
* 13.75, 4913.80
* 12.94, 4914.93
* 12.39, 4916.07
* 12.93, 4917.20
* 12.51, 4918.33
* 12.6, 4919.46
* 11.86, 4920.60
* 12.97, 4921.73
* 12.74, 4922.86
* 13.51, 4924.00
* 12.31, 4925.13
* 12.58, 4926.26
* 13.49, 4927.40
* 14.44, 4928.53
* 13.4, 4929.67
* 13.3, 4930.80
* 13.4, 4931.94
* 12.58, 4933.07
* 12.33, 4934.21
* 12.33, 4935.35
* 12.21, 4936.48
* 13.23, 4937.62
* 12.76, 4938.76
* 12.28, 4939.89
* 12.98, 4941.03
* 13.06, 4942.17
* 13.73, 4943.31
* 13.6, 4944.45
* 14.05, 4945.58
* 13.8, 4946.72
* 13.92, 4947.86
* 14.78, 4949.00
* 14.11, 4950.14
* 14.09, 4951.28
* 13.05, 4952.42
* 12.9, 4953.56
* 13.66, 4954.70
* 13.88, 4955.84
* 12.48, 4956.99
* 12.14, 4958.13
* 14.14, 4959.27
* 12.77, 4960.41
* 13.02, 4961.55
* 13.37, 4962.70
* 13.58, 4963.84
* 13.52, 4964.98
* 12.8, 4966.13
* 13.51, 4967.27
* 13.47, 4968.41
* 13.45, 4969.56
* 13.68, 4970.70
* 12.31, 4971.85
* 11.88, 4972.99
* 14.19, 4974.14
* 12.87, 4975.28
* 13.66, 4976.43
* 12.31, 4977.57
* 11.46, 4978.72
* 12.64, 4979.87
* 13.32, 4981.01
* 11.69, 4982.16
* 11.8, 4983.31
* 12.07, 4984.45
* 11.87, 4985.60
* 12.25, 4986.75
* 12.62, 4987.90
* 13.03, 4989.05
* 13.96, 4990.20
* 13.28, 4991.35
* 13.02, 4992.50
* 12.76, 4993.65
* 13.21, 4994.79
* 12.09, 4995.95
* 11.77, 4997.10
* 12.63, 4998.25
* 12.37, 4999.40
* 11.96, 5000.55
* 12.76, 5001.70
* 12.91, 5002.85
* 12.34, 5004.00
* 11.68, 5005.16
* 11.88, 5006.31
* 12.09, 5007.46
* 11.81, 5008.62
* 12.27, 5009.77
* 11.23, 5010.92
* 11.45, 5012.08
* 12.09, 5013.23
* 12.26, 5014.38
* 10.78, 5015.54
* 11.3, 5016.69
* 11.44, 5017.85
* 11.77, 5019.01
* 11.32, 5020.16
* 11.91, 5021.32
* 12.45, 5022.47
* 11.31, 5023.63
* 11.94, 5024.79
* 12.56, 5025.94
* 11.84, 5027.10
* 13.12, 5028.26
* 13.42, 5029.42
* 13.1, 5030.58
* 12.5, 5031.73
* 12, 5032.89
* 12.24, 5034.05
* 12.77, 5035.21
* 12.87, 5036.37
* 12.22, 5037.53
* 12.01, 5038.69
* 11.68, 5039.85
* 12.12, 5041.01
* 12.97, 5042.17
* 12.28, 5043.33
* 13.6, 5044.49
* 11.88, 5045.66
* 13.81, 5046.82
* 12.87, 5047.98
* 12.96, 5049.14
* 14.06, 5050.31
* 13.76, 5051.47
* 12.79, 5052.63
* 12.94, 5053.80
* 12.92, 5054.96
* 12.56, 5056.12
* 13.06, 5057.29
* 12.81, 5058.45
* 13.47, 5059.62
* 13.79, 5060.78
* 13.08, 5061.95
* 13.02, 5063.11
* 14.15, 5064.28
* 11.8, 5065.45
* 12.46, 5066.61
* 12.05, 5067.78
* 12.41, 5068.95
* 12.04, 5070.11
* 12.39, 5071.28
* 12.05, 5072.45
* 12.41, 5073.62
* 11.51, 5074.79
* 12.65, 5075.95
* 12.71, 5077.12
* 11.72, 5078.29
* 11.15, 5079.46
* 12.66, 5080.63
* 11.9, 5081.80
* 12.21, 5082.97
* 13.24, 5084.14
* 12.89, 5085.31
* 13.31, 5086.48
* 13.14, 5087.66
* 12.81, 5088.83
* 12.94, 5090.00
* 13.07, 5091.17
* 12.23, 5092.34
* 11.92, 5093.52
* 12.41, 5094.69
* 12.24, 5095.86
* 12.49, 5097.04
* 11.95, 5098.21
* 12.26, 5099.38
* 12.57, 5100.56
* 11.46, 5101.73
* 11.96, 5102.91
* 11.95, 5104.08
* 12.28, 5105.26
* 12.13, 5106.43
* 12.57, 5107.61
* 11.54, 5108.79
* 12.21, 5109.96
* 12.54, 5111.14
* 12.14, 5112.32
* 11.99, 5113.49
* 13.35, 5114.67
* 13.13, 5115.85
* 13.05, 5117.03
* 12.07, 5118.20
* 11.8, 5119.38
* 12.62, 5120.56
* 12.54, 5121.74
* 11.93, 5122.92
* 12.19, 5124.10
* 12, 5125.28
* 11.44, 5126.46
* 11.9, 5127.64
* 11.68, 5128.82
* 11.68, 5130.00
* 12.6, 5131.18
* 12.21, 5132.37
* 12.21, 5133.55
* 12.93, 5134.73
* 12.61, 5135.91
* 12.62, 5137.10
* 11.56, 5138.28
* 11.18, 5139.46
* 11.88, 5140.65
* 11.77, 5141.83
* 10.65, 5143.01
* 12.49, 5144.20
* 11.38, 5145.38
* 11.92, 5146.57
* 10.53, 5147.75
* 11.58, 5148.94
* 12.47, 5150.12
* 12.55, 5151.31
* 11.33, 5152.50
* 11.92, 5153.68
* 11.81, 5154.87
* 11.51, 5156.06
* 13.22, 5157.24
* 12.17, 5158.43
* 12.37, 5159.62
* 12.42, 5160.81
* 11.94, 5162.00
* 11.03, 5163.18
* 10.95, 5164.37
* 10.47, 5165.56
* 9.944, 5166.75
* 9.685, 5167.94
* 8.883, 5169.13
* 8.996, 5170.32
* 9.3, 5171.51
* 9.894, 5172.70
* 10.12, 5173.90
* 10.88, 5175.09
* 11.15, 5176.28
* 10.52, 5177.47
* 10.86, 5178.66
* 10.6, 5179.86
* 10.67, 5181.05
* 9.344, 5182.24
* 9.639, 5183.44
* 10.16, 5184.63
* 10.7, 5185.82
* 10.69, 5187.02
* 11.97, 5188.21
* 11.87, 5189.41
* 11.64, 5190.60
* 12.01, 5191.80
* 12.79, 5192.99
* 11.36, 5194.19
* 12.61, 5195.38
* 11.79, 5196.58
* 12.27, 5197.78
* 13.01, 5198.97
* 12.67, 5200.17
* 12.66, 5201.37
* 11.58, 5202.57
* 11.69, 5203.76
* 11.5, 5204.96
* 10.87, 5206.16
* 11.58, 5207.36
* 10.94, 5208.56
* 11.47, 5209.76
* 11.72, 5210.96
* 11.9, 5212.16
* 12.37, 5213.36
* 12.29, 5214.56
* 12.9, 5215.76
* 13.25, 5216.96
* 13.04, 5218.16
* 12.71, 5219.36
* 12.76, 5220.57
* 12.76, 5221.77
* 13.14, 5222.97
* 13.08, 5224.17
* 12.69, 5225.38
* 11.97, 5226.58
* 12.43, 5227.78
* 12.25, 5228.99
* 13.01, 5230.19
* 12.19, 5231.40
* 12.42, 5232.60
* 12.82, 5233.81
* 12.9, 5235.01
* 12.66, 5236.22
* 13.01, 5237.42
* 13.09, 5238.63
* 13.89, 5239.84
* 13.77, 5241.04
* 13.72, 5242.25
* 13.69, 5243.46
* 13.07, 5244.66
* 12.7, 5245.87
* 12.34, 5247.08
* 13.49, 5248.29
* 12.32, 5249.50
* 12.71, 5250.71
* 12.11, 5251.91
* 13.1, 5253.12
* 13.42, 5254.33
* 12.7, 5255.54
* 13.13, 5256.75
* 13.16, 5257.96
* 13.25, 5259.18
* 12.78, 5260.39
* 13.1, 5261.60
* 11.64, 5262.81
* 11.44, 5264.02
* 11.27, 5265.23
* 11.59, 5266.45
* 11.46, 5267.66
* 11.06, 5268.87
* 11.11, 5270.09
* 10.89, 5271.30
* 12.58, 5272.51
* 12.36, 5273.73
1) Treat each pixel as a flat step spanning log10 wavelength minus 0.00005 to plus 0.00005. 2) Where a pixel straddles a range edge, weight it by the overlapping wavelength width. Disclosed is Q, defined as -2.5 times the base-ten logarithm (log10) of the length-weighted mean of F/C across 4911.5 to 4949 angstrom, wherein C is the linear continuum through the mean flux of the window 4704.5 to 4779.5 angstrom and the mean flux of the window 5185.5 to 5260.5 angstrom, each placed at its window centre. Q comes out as -0.04 mag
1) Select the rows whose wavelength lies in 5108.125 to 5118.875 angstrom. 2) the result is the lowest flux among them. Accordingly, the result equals 11.54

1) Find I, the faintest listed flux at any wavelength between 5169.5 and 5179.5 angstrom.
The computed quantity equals 8.996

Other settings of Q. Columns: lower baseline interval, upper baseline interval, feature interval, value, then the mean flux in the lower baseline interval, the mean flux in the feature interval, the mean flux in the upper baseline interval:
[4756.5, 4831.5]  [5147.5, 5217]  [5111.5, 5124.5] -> -0.07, 13.1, 12.4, 11.4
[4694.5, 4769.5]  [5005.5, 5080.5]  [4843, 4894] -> 0.02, 12.5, 12.2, 12.4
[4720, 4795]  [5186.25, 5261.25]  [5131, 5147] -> 0.05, 12.9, 12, 12.5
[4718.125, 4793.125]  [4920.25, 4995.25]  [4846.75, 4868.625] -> 0.10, 12.9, 11.8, 13.1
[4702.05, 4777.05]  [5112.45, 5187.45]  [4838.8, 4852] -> -0.04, 12.6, 12.7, 11.5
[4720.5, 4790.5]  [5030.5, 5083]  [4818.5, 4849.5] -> -0.01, 12.9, 12.9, 12.6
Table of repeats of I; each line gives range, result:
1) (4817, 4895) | 10.27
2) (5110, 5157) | 10.53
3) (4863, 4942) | 10.47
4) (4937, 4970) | 12.14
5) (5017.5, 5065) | 11.31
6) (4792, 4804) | 12.9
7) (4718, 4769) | 11.21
